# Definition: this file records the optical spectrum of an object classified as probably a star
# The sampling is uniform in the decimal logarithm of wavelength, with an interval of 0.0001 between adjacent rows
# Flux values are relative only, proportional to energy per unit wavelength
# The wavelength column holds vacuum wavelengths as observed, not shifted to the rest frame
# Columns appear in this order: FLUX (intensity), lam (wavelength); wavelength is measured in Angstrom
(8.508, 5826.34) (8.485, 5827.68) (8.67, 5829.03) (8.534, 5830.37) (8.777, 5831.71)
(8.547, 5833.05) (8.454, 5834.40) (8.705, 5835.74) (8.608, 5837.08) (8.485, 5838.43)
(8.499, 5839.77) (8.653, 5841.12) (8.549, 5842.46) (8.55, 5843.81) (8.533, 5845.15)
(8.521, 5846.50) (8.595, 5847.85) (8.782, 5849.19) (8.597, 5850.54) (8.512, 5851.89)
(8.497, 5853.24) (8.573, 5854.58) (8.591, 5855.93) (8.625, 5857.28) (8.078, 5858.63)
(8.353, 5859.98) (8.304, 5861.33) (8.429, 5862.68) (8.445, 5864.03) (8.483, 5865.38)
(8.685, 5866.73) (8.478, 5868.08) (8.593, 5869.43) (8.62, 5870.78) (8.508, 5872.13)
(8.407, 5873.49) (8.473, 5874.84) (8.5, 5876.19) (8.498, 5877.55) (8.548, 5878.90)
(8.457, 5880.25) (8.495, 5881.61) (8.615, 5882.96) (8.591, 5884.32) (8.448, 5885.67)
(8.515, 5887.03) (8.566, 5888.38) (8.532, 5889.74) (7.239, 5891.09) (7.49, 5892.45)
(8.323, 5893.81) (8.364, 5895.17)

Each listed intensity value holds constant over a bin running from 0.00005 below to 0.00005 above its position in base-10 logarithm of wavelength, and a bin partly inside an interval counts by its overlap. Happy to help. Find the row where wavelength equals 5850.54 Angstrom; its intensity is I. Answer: 8.597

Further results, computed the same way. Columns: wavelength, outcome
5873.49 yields 8.407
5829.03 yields 8.67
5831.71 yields 8.777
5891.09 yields 7.239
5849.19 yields 8.782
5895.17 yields 8.364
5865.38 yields 8.483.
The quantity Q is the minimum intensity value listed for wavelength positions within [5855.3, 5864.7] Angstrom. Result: 8.078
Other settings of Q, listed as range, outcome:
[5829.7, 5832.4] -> 8.534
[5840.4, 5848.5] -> 8.521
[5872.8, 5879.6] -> 8.407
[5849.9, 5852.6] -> 8.512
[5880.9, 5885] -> 8.495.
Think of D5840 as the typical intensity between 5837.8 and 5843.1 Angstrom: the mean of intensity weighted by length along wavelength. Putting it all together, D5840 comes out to 8.55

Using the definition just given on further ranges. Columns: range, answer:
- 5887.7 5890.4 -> 8.55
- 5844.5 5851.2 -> 8.6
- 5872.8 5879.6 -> 8.48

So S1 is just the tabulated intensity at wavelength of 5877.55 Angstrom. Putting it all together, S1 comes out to 8.498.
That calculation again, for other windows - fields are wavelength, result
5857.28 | 8.625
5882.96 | 8.615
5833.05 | 8.547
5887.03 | 8.515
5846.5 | 8.521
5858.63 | 8.078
